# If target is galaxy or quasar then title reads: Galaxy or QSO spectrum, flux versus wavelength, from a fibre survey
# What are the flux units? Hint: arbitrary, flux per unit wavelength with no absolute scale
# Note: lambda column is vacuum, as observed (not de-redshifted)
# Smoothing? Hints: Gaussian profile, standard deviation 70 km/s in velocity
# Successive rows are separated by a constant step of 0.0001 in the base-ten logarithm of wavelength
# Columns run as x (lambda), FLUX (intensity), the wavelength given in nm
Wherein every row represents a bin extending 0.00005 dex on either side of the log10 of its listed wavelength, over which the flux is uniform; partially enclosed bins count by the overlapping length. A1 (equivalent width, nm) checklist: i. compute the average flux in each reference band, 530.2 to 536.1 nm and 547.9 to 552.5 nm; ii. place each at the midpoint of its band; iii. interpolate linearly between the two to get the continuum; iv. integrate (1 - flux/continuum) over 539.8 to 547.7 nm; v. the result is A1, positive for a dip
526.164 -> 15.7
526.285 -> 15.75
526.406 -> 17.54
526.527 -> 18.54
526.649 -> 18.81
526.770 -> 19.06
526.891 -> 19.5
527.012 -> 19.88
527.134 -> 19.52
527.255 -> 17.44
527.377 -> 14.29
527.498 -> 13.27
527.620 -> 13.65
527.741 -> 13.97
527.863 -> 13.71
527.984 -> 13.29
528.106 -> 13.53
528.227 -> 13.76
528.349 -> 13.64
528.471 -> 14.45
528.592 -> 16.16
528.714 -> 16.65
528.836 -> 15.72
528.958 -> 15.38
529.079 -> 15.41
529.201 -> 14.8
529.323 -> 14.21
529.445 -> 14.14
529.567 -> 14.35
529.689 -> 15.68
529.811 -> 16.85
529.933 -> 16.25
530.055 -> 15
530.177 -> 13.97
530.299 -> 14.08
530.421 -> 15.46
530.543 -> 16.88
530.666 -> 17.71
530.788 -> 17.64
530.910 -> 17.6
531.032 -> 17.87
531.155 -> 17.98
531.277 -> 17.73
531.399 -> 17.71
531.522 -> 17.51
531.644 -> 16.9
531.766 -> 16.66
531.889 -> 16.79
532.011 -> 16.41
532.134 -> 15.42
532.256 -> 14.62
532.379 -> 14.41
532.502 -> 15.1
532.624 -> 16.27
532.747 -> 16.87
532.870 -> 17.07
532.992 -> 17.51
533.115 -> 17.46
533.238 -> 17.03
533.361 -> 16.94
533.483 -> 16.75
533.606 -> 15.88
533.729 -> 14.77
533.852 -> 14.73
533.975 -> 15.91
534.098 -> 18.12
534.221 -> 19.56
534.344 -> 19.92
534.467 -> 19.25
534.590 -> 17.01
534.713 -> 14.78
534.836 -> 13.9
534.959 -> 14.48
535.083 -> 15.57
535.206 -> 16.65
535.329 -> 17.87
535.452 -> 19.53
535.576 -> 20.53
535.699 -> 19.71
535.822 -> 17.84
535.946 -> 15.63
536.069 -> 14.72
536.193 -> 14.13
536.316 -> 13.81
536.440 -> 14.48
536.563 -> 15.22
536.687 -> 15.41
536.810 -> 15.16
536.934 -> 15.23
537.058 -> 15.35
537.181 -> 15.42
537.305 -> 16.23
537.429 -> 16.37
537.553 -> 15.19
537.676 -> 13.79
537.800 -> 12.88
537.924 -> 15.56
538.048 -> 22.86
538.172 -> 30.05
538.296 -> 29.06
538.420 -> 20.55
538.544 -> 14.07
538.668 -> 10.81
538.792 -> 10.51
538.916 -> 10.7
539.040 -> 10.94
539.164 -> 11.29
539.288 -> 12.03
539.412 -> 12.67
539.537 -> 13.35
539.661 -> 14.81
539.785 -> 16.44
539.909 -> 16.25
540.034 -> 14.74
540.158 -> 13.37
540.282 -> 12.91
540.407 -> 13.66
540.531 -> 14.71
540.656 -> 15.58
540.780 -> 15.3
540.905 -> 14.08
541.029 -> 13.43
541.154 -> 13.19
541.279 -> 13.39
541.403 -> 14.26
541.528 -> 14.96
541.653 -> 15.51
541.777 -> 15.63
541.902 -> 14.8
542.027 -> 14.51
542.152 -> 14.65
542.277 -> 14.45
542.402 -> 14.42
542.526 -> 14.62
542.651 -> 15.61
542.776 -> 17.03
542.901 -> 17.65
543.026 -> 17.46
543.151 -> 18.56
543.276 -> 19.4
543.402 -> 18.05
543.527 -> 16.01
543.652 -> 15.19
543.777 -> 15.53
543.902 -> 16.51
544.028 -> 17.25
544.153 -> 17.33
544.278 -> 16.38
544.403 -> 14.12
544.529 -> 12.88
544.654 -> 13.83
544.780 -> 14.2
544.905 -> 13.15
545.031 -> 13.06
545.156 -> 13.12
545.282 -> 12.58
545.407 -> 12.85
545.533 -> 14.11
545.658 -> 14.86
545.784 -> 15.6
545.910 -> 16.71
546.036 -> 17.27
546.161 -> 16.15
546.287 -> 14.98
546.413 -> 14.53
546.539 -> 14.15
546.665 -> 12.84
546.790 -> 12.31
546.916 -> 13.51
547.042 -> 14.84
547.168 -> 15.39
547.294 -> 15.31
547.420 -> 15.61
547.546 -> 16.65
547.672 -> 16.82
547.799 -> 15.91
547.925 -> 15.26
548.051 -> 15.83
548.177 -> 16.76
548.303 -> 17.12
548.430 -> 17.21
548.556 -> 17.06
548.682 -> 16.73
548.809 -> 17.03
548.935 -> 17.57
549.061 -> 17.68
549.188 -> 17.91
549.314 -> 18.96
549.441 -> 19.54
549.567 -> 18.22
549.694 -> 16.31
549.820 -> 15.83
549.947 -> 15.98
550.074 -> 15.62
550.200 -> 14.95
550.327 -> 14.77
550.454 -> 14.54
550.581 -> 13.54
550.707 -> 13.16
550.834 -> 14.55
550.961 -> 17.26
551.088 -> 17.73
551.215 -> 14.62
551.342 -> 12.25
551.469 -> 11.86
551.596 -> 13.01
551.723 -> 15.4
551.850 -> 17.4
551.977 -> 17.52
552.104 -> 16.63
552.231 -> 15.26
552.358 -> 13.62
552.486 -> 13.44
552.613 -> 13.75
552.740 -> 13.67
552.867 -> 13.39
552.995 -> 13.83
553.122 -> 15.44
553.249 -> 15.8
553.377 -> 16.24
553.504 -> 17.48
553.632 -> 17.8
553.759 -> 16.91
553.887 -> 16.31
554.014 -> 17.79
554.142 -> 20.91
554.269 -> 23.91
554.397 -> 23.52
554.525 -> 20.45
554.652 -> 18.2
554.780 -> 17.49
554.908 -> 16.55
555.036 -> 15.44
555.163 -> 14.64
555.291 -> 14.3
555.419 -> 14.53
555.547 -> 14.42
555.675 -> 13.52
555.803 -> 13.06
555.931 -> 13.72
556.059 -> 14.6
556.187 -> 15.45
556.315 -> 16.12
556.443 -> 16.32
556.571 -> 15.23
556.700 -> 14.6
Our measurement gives 0.59 nm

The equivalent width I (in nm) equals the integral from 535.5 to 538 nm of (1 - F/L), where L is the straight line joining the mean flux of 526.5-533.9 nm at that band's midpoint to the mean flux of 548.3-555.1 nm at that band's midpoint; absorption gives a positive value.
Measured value 0.07 nm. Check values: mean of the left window 16.1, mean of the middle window 15.7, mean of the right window 16.4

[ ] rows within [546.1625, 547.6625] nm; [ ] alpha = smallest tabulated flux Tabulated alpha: 12.31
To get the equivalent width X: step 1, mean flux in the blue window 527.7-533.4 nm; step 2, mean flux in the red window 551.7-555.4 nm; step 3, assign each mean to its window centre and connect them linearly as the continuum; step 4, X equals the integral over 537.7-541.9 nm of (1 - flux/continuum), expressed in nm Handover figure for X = 0.27 nm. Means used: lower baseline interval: 15.8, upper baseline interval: 16.7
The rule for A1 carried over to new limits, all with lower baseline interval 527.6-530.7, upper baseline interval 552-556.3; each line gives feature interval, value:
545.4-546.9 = 0.098 nm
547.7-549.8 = -0.169 nm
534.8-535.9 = -0.156 nm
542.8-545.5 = 0.029 nm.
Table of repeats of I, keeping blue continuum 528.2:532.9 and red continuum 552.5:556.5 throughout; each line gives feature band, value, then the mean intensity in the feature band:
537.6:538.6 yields -0.24 nm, 19.8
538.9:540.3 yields 0.23 nm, 13.4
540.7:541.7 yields 0.11 nm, 14.3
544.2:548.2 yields 0.35 nm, 14.7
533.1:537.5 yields -0.11 nm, 16.4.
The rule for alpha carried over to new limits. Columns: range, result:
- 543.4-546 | 12.58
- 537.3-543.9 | 10.51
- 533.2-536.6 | 13.81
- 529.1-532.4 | 13.97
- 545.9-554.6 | 11.86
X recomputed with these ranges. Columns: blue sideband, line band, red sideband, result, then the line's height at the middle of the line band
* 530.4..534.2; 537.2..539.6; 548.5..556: 0.113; 16.5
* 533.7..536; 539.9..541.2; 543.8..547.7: 0.139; 15.9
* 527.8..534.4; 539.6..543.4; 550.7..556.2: 0.174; 16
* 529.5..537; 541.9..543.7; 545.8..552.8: -0.031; 15.9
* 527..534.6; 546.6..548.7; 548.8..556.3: 0.060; 16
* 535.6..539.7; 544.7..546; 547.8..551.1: 0.166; 16.1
